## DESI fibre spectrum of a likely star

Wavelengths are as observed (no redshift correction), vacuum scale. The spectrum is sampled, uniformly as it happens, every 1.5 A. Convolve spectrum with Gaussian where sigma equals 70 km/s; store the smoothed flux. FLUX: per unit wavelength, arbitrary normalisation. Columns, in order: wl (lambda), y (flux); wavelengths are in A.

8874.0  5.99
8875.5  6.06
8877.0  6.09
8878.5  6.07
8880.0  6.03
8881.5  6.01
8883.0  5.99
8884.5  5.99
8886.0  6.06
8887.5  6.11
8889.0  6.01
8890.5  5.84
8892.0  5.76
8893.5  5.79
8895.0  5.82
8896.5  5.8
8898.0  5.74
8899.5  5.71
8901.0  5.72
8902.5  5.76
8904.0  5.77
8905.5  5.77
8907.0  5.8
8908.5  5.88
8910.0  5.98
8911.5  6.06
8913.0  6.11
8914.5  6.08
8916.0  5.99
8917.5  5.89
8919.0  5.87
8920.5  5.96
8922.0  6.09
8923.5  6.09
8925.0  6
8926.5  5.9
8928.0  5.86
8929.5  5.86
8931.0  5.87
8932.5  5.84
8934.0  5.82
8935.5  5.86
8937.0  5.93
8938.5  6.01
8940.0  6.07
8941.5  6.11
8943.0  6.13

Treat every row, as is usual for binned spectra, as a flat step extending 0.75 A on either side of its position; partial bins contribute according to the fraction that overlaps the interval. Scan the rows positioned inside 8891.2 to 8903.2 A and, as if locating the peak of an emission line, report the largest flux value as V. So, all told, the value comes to 5.82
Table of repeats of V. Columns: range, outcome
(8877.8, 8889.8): 6.11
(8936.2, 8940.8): 6.07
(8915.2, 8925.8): 6.09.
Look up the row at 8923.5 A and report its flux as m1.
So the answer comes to 6.09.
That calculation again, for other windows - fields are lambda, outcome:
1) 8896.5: 5.8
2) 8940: 6.07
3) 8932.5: 5.84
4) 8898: 5.74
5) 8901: 5.72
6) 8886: 6.06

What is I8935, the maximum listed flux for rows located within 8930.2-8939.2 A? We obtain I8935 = 6.01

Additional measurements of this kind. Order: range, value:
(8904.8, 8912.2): 6.06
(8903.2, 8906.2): 5.77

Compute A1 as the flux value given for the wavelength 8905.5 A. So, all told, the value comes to 5.77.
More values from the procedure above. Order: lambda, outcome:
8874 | 5.99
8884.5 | 5.99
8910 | 5.98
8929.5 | 5.86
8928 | 5.86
